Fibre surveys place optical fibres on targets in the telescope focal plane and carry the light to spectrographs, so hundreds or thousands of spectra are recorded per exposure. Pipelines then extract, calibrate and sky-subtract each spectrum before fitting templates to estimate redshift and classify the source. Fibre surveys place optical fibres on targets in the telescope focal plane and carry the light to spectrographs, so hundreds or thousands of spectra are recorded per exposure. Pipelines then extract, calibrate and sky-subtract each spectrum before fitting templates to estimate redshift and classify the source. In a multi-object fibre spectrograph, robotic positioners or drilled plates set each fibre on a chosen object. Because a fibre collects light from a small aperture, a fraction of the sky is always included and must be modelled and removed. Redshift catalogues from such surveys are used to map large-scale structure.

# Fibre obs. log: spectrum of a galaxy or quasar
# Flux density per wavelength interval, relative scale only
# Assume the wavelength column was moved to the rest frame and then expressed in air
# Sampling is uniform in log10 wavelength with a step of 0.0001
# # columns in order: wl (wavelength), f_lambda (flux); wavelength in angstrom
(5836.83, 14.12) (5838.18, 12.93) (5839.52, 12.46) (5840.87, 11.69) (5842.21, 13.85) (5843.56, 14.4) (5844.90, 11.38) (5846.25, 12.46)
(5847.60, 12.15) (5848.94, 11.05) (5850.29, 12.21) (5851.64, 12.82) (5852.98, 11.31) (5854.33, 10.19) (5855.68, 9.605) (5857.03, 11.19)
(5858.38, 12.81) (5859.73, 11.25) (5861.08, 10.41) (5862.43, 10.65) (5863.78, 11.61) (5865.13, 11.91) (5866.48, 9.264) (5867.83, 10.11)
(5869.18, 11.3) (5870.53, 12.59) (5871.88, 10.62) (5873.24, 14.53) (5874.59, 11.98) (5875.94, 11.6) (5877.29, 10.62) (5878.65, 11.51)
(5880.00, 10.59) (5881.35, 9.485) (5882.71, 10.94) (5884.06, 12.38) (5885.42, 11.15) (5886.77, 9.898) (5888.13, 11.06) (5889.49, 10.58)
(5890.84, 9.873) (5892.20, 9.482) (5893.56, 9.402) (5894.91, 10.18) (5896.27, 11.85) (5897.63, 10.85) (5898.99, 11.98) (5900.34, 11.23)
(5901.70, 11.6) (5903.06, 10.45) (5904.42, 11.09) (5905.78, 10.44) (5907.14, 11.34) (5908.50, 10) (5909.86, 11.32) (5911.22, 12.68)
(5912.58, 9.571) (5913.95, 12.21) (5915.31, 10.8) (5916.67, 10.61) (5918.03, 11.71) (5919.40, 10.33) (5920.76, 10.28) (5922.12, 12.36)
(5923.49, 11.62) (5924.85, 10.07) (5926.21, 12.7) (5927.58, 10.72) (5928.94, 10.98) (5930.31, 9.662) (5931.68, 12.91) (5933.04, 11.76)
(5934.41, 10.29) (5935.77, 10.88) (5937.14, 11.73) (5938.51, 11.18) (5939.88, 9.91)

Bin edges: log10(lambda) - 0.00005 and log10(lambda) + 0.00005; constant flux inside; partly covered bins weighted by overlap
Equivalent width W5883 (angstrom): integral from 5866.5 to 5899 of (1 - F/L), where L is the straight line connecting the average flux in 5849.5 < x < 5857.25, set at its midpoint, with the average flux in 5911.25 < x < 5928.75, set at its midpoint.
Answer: 0.6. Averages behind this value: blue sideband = 11.2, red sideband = 11.1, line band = 11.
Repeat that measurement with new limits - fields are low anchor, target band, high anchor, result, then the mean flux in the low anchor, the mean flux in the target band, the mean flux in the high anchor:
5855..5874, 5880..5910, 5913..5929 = 1.3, 11.3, 10.7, 11.2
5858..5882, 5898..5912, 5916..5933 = 0.0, 11.3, 11.2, 11.2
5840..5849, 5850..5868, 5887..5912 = 1.5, 12.5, 11.1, 10.8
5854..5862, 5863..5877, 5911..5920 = -0.7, 10.9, 11.5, 11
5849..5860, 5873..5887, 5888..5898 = -0.7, 11.4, 11.3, 10.4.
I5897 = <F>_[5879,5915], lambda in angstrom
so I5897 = 10.8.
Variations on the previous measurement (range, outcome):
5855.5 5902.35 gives 11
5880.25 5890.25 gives 10.8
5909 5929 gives 11.2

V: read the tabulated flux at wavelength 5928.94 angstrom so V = 10.98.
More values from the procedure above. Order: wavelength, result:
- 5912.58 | 9.571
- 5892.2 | 9.482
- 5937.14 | 11.73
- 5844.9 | 11.38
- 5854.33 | 10.19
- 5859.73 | 11.25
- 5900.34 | 11.23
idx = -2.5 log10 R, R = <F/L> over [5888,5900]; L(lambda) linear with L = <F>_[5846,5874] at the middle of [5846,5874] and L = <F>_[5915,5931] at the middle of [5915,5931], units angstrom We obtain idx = 0.06 mag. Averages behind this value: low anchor 11.4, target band 10.6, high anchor 11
